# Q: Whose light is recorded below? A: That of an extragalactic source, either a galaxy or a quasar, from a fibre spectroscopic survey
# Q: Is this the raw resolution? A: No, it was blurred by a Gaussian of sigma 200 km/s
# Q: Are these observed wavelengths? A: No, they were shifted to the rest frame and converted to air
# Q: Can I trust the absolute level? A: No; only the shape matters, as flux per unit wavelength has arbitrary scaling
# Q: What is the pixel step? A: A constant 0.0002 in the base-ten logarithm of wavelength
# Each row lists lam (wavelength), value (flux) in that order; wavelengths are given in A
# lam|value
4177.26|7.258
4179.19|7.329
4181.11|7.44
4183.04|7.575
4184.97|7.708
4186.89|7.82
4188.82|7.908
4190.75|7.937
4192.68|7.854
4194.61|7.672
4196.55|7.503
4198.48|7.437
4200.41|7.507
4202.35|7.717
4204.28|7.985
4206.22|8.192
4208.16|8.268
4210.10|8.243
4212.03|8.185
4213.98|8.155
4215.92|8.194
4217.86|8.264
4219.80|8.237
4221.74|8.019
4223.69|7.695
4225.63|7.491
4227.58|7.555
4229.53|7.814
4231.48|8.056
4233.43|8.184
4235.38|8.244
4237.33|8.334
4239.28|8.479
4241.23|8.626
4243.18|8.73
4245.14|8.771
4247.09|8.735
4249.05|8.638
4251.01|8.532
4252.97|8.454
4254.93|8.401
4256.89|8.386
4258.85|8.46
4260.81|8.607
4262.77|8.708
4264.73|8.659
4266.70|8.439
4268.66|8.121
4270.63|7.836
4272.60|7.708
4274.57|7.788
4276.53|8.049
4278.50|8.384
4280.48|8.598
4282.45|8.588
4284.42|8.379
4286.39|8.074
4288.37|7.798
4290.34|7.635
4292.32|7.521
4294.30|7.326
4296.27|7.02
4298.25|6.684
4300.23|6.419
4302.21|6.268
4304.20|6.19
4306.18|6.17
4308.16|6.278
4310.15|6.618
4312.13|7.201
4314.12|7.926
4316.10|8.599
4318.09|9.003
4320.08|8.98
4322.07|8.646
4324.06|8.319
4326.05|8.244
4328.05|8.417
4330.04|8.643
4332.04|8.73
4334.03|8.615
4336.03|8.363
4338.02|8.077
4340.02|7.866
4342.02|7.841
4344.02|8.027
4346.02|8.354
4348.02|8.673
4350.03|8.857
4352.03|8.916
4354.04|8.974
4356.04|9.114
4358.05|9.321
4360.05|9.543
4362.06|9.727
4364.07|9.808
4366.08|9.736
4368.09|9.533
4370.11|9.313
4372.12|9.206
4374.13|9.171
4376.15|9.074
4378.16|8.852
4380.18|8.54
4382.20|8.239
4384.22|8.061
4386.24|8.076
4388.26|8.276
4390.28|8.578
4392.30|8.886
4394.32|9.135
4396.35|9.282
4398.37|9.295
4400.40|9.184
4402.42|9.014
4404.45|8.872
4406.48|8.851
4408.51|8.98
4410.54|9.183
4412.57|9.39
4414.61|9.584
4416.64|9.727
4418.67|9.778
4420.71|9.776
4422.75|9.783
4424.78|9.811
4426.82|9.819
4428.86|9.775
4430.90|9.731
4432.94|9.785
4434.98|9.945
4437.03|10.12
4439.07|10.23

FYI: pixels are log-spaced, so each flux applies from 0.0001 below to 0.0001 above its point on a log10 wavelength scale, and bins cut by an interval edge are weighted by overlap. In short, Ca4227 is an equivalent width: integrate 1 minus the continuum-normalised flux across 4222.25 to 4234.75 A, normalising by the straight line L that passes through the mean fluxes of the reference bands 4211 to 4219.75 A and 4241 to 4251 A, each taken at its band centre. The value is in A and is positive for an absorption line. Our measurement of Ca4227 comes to 0.9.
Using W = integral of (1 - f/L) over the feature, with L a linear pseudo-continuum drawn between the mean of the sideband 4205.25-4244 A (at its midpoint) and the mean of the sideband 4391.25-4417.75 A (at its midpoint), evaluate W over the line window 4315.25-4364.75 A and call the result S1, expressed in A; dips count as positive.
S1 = 0.6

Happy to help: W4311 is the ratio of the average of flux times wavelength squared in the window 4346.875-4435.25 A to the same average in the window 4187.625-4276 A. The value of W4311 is 1.2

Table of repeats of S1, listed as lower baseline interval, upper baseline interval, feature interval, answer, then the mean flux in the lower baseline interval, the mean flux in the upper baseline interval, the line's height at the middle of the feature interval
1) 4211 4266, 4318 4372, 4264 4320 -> 6.0 A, 8.31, 8.81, 8.56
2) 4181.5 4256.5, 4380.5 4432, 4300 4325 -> 3.4 A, 8.08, 9.16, 8.62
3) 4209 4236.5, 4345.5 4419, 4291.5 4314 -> 4.7 A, 8.03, 9.06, 8.54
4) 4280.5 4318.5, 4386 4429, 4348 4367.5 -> -2.2 A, 7.36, 9.24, 8.37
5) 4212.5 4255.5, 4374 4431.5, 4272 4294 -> 1.2 A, 8.25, 9.12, 8.51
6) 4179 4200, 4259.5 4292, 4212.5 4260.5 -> -1.9 A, 7.66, 8.2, 7.96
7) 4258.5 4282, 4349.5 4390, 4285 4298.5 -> 1.5 A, 8.28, 9.01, 8.44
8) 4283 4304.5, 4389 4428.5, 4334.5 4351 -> -0.3 A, 7.27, 9.31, 8.14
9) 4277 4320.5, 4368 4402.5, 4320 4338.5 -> -1.2 A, 7.52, 8.85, 7.99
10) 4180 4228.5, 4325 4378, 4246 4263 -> -0.7 A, 7.86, 8.85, 8.2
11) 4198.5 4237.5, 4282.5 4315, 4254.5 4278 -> -2.5 A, 8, 7.13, 7.48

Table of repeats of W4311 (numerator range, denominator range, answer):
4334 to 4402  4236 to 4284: 1.11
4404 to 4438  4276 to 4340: 1.29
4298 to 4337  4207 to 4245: 0.99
